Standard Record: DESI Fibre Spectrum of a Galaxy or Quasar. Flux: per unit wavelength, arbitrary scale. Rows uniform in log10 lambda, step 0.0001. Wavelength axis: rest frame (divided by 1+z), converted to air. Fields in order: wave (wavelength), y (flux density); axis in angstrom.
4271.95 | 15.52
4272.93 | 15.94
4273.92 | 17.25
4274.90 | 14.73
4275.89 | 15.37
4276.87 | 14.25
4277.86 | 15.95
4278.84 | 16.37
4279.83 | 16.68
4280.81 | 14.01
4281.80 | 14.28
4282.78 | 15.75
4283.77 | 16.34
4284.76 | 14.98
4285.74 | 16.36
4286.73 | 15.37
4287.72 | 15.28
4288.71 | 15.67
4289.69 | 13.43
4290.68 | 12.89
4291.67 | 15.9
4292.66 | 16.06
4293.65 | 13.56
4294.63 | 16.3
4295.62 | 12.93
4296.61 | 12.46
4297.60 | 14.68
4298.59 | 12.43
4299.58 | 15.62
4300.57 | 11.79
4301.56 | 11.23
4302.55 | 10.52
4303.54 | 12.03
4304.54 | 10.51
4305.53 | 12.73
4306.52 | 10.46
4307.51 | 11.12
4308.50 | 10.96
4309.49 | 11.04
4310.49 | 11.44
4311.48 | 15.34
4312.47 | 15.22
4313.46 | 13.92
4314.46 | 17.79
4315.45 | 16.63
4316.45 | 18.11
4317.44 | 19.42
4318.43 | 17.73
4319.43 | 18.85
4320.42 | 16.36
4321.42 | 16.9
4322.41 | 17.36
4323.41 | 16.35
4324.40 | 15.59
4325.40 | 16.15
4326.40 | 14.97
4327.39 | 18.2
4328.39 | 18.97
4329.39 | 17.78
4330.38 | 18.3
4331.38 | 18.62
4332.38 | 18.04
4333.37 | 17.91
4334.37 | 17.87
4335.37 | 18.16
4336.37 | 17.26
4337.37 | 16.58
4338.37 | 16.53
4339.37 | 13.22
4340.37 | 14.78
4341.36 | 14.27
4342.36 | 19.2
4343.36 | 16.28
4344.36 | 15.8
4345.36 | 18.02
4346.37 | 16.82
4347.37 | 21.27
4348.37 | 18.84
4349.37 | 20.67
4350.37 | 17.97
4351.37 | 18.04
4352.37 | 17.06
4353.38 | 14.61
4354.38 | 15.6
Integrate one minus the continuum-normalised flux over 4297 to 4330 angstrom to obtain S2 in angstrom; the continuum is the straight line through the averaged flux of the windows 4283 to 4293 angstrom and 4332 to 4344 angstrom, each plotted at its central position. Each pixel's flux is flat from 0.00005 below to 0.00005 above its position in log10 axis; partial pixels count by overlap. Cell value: 2.4 angstrom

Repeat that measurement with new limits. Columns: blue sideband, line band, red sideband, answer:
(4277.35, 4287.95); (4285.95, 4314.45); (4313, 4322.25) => 5.3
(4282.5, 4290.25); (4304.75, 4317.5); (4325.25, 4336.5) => 2.1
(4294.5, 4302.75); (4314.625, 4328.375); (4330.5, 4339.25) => -1.2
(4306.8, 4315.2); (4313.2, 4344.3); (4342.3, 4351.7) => -2.7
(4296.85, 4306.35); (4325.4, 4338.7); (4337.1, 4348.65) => -1.7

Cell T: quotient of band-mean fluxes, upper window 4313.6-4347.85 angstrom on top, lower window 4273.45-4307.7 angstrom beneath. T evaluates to 1.21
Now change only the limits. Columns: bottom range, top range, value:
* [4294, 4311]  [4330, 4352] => 1.42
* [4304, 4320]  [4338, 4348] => 1.15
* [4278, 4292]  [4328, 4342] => 1.12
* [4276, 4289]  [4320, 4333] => 1.11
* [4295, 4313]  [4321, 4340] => 1.38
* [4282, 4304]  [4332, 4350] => 1.22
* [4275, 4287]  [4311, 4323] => 1.10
